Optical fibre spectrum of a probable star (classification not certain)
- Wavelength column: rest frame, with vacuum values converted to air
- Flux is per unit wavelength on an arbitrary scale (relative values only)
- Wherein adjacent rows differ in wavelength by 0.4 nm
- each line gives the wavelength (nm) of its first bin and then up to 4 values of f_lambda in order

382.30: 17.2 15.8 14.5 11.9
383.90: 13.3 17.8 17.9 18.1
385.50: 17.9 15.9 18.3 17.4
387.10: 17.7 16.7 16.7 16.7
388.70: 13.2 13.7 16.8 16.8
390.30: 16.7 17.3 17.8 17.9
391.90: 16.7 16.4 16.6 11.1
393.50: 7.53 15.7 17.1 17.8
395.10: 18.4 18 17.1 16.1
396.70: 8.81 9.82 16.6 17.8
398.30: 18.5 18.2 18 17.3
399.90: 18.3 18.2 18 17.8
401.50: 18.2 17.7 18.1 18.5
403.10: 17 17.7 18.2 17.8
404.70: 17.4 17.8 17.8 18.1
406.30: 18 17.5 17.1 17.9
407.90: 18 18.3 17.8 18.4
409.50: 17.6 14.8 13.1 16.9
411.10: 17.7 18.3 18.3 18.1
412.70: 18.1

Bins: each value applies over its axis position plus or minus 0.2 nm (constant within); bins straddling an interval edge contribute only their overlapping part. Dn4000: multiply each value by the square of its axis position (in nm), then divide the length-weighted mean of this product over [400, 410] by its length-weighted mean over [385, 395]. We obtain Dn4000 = 1.19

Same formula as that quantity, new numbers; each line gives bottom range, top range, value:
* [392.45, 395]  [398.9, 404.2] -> 1.28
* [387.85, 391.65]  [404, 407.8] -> 1.18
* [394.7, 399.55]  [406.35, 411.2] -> 1.11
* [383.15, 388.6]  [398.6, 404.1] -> 1.17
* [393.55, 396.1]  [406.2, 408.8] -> 1.13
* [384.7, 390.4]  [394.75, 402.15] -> 1.07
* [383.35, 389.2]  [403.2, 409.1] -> 1.21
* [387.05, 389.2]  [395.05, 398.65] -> 1.04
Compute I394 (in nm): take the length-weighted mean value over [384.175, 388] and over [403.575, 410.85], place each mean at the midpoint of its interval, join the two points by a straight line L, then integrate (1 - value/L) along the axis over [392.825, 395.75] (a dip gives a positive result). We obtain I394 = 0.379 nm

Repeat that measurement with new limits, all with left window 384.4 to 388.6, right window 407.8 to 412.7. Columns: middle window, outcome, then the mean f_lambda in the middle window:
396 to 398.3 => 0.39 nm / 14.4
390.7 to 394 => 0.41 nm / 15.1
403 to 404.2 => -0.03 nm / 17.7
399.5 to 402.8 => -0.15 nm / 18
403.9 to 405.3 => -0.04 nm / 17.7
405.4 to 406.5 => -0.04 nm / 18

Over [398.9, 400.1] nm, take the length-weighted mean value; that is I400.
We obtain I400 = 17.9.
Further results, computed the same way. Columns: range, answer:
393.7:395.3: 17.2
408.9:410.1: 16.9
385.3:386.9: 17.4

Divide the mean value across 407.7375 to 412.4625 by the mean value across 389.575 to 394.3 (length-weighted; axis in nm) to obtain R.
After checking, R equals 1.1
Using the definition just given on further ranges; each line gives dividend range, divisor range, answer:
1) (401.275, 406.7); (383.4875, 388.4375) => 1.06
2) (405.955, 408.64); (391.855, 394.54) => 1.24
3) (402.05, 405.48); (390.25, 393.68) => 1.16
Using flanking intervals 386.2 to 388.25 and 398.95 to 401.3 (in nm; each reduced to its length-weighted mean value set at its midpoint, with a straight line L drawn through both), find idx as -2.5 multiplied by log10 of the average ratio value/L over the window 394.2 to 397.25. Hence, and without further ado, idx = 0.15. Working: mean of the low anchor 17.3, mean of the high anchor 17.9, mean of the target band 15.4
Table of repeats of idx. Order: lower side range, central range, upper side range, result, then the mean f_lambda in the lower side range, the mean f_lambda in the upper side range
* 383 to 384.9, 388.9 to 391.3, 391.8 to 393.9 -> -0.17 mag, 15.1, 13.7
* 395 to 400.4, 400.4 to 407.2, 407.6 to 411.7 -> -0.07 mag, 16.4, 17.1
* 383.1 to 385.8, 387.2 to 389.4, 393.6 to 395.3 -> 0.05 mag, 16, 16.7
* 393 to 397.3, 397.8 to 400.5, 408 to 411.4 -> -0.20 mag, 14.4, 16.9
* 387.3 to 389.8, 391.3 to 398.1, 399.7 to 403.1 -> 0.10 mag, 15.7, 18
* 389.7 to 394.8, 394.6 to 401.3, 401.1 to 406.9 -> 0.00 mag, 15.8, 17.8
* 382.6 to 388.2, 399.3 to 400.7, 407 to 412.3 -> -0.06 mag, 16.4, 17.3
